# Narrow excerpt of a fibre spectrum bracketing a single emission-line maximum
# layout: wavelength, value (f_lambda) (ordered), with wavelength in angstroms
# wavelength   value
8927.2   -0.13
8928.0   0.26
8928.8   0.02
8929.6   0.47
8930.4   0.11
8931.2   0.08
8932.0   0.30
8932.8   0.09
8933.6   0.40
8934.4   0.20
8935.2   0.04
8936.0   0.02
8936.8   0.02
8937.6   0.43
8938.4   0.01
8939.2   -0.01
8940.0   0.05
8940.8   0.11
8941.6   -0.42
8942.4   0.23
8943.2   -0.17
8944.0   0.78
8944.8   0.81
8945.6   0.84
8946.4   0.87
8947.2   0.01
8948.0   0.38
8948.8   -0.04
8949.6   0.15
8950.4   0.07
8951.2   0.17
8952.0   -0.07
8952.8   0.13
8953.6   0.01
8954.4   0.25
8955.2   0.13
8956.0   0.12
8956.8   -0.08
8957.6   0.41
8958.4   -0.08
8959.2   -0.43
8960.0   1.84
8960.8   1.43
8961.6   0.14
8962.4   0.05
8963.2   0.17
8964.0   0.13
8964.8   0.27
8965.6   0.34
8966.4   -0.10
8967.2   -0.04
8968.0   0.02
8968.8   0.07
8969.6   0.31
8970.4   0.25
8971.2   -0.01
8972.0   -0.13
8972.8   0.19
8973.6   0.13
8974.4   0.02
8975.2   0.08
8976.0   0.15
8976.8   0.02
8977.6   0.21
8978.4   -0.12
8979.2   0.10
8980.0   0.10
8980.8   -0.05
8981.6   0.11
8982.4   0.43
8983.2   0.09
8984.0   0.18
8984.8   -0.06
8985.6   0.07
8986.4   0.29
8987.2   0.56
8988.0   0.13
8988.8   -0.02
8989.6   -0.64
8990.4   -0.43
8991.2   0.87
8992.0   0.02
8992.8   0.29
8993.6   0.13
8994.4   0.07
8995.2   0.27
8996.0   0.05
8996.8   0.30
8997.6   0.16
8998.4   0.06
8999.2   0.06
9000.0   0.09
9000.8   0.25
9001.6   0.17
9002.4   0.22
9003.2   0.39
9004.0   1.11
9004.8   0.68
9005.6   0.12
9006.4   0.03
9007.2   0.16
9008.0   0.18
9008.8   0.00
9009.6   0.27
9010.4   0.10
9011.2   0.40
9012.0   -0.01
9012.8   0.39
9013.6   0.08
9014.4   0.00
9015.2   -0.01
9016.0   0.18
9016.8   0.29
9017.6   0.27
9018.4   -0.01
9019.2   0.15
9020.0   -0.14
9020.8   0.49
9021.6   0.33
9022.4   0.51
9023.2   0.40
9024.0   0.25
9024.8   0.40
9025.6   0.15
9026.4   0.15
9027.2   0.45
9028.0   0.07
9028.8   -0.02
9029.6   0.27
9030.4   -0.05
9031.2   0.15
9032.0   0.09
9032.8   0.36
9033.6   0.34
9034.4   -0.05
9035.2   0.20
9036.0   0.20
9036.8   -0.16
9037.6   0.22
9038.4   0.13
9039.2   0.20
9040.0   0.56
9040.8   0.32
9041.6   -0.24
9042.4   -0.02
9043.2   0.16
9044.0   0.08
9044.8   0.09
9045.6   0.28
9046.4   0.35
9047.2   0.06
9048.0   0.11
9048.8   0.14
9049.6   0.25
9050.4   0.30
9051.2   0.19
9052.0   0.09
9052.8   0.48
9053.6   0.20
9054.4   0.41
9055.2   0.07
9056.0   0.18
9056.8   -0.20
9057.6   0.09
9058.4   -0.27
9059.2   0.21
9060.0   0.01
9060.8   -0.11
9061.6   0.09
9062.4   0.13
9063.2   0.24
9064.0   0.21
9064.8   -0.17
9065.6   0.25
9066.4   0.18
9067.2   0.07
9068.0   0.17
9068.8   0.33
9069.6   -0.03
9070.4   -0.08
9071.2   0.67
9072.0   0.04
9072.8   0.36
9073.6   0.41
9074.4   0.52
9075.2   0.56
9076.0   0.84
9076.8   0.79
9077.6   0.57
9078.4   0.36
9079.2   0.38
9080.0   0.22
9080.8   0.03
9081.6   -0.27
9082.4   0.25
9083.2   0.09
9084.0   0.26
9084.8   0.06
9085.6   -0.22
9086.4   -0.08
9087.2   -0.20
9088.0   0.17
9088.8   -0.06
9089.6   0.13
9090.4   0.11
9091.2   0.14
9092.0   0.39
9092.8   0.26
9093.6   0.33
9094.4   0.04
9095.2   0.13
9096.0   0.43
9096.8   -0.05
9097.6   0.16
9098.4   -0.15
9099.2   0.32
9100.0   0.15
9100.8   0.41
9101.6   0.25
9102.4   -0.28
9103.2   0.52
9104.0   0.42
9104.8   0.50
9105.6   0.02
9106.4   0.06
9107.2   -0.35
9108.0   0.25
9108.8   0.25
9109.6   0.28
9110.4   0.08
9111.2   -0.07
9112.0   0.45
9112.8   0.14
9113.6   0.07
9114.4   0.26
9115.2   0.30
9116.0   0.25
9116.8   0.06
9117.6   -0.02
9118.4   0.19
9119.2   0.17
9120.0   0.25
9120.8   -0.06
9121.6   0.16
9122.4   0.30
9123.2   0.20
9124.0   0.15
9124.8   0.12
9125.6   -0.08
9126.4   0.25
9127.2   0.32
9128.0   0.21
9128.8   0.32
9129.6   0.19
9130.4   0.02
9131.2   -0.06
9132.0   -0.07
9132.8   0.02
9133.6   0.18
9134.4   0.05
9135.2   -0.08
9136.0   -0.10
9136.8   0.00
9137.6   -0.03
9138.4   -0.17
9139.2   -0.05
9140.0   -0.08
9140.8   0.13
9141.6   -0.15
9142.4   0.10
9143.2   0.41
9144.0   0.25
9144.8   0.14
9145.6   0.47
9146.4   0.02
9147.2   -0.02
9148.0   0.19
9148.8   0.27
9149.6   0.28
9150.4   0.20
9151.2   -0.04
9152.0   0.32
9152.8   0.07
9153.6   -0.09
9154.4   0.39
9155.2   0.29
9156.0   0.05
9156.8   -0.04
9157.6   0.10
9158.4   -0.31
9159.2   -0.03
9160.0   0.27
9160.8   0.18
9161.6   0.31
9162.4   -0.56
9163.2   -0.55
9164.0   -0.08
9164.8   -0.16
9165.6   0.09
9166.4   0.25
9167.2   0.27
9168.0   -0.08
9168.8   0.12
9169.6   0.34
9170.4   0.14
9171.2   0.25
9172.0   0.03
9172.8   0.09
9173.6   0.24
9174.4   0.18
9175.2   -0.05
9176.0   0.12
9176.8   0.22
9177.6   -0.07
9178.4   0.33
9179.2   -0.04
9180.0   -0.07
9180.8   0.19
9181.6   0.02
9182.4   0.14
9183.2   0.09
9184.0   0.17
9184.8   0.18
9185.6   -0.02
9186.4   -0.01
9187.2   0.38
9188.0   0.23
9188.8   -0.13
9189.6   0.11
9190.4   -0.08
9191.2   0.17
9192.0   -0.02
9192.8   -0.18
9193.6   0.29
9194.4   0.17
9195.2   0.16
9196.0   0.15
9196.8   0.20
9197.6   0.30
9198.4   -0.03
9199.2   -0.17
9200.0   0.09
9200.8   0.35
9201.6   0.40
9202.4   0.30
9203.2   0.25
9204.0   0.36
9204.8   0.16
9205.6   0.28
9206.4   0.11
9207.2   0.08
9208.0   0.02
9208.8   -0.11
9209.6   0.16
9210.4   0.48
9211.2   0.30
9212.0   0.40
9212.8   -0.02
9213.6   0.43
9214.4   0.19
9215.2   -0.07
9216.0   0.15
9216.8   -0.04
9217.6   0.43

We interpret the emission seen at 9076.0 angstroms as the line H-beta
